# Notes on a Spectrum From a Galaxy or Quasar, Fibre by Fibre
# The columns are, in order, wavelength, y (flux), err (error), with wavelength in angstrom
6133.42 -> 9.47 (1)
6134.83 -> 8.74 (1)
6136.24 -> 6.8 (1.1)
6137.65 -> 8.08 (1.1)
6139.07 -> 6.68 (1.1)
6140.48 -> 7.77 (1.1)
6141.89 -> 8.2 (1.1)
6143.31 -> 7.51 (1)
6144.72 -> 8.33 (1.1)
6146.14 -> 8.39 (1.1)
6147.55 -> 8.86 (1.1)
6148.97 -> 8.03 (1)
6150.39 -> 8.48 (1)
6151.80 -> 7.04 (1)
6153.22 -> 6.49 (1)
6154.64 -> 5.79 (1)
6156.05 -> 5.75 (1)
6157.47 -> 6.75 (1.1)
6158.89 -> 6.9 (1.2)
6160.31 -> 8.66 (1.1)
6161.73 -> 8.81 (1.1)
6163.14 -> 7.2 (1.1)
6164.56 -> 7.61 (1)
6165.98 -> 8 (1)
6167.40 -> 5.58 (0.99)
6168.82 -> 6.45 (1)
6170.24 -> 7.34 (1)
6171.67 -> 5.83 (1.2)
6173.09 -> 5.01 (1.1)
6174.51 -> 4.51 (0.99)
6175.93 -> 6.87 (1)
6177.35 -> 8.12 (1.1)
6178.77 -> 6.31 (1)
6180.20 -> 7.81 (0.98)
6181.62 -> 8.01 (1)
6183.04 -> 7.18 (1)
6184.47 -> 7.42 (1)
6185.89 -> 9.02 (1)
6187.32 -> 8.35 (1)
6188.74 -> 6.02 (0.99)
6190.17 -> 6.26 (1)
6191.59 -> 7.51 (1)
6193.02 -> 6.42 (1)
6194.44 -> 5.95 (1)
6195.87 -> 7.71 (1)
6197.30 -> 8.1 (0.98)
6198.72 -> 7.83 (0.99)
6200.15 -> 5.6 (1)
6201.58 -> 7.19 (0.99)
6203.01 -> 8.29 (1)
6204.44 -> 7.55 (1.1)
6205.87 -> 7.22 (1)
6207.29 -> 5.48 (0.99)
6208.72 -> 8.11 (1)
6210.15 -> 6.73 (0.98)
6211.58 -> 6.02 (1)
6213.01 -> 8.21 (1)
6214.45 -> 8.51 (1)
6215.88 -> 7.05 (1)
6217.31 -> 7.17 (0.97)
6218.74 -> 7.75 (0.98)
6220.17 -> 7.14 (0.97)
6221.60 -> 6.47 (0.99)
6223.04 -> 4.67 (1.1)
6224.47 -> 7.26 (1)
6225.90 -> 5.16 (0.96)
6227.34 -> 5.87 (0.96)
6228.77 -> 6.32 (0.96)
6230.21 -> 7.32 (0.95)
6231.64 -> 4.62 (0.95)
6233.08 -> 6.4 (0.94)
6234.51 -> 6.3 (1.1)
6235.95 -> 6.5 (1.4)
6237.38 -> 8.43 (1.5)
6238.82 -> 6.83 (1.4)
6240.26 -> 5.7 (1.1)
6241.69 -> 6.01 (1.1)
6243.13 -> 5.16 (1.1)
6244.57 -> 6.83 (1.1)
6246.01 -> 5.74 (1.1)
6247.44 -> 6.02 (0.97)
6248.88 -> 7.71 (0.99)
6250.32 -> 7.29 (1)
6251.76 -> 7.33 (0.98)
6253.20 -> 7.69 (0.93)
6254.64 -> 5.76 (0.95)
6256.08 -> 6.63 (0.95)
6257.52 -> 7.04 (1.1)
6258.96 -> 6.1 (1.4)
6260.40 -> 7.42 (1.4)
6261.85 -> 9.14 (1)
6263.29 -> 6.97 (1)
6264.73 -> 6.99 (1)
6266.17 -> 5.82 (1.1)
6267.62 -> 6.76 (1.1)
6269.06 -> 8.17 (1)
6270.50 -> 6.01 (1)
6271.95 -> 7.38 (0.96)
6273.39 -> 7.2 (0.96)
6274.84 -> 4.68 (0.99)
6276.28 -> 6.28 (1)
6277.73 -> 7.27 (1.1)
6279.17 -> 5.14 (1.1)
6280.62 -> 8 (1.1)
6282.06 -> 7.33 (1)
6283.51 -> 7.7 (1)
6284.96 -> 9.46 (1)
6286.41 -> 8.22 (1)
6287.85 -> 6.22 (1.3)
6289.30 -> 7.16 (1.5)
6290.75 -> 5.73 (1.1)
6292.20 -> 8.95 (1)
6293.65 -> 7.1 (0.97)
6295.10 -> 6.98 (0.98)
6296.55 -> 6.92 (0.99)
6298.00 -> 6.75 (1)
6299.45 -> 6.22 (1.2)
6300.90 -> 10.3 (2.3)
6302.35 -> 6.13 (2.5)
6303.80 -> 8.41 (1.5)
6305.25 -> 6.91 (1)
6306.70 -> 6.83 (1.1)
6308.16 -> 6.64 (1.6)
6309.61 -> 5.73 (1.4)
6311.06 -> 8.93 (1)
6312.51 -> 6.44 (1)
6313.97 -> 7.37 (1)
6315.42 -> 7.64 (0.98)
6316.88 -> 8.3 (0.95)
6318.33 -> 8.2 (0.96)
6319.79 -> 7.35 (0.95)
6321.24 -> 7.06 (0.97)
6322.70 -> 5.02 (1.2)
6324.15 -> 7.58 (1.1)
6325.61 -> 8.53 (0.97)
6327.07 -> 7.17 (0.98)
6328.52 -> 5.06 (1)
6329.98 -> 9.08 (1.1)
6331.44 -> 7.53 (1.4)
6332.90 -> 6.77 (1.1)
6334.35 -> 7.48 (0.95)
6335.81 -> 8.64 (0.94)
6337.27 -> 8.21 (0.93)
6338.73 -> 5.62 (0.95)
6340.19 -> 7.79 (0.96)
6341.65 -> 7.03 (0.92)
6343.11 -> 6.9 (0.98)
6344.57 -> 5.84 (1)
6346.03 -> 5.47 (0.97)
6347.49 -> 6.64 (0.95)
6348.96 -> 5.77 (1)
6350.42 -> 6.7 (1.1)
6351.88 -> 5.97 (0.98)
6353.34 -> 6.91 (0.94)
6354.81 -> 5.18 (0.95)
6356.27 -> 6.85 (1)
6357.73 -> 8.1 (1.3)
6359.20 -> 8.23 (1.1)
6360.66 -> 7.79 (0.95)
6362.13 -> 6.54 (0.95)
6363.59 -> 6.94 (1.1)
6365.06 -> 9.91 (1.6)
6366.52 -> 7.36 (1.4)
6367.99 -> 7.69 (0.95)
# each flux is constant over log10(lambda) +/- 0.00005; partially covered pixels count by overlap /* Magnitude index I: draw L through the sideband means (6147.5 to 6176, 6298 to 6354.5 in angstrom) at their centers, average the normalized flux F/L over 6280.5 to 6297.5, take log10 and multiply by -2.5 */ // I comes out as -0.06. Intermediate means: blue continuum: 6.91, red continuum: 7.09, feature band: 7.45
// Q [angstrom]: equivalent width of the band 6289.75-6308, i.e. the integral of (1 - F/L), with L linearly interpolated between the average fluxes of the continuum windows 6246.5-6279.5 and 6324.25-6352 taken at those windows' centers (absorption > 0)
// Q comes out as -0.9 angstrom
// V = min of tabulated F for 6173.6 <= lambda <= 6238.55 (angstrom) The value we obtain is 4.51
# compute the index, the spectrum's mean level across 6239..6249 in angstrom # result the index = 6.11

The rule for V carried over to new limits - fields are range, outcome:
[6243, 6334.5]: 4.68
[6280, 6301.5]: 5.73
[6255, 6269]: 5.82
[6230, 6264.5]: 4.62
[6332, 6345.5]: 5.62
